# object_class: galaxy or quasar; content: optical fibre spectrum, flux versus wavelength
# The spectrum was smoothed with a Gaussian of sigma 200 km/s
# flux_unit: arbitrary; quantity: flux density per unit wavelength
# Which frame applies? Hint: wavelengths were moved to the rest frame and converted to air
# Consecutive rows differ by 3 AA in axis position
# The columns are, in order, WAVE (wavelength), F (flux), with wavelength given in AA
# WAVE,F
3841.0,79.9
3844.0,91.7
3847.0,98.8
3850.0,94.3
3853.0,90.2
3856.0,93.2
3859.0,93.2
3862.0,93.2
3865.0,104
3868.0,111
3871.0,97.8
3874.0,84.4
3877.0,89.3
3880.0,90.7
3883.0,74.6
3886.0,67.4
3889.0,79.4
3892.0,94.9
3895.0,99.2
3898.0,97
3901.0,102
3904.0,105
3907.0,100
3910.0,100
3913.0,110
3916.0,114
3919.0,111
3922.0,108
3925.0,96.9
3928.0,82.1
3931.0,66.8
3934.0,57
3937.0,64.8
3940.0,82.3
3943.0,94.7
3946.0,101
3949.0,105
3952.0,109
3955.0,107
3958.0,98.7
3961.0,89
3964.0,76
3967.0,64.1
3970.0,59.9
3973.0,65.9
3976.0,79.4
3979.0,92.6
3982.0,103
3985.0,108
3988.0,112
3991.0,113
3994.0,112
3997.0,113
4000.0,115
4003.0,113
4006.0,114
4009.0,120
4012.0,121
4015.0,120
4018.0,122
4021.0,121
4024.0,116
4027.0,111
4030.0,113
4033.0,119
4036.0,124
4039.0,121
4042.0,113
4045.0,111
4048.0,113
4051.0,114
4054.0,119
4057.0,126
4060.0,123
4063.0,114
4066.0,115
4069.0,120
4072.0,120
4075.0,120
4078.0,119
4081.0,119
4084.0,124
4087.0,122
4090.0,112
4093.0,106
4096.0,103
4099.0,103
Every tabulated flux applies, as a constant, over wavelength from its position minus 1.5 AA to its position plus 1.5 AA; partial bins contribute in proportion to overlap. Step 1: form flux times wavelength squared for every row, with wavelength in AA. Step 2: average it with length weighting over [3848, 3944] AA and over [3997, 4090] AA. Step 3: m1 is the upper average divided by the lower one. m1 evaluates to 1.38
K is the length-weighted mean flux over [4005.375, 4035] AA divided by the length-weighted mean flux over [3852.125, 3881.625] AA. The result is 1.2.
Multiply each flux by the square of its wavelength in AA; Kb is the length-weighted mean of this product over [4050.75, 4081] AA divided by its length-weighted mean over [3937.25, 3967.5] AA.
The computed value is 1.36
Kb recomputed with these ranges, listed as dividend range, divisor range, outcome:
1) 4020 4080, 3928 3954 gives 1.45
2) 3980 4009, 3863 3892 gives 1.33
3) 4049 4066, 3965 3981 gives 1.68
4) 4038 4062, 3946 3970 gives 1.35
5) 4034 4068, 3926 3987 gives 1.44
